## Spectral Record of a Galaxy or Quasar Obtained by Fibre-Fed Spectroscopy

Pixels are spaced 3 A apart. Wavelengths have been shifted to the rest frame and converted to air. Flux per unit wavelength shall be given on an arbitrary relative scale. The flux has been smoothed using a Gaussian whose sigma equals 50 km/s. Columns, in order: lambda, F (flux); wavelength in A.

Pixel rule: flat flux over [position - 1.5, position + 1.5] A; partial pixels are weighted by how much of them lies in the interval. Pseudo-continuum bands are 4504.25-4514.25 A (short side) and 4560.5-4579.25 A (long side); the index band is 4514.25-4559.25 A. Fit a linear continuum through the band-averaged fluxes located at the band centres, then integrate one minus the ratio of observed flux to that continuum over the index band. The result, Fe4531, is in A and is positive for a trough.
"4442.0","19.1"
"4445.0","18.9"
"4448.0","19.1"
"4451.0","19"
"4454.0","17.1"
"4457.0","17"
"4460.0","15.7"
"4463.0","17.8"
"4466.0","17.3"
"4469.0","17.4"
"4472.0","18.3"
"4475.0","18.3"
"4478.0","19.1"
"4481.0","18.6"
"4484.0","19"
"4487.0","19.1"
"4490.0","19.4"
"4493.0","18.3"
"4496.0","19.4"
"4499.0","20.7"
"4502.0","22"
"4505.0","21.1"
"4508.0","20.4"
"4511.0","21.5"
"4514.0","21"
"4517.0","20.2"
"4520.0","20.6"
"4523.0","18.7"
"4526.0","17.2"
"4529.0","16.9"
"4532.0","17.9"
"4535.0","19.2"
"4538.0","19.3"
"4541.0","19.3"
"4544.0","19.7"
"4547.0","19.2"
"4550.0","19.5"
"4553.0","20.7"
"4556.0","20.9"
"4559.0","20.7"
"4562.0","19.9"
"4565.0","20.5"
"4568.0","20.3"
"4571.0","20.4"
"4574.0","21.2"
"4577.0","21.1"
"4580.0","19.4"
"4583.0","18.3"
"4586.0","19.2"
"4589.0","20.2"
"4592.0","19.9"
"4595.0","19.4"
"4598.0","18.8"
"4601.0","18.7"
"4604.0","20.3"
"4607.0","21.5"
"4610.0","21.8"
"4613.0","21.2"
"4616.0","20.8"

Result 3.1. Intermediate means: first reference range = 21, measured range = 19.3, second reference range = 20.5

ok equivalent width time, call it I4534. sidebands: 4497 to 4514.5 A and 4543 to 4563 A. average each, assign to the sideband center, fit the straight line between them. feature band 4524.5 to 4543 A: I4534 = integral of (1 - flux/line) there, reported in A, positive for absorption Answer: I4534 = 1.9 A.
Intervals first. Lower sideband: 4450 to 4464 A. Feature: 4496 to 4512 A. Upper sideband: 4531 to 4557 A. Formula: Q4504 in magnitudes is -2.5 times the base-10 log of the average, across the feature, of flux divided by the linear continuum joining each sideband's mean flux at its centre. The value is -0.14 mag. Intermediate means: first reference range 17.2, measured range 21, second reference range 19.5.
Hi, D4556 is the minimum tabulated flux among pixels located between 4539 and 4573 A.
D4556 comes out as 19.2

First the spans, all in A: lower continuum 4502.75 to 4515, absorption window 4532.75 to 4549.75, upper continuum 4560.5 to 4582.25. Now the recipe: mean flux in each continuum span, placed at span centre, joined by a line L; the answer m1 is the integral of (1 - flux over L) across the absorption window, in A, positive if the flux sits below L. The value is 1.1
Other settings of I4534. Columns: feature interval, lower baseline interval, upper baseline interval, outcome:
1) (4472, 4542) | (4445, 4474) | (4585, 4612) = -3.52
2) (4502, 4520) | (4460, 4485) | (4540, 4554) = -1.94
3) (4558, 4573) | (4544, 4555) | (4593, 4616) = -0.31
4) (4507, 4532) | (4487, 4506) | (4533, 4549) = 0.28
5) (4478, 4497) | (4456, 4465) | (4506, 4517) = 0.00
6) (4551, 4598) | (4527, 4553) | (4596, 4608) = -1.72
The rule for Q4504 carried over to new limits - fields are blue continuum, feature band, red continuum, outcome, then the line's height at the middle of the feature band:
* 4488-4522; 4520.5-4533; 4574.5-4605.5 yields 0.130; 20.2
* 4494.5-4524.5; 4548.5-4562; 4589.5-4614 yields -0.001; 20.4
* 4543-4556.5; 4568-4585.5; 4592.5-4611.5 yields -0.002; 20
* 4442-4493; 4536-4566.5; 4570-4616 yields -0.026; 19.5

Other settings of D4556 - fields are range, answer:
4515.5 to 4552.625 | 16.9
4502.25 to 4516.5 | 20.4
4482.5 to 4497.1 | 18.3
